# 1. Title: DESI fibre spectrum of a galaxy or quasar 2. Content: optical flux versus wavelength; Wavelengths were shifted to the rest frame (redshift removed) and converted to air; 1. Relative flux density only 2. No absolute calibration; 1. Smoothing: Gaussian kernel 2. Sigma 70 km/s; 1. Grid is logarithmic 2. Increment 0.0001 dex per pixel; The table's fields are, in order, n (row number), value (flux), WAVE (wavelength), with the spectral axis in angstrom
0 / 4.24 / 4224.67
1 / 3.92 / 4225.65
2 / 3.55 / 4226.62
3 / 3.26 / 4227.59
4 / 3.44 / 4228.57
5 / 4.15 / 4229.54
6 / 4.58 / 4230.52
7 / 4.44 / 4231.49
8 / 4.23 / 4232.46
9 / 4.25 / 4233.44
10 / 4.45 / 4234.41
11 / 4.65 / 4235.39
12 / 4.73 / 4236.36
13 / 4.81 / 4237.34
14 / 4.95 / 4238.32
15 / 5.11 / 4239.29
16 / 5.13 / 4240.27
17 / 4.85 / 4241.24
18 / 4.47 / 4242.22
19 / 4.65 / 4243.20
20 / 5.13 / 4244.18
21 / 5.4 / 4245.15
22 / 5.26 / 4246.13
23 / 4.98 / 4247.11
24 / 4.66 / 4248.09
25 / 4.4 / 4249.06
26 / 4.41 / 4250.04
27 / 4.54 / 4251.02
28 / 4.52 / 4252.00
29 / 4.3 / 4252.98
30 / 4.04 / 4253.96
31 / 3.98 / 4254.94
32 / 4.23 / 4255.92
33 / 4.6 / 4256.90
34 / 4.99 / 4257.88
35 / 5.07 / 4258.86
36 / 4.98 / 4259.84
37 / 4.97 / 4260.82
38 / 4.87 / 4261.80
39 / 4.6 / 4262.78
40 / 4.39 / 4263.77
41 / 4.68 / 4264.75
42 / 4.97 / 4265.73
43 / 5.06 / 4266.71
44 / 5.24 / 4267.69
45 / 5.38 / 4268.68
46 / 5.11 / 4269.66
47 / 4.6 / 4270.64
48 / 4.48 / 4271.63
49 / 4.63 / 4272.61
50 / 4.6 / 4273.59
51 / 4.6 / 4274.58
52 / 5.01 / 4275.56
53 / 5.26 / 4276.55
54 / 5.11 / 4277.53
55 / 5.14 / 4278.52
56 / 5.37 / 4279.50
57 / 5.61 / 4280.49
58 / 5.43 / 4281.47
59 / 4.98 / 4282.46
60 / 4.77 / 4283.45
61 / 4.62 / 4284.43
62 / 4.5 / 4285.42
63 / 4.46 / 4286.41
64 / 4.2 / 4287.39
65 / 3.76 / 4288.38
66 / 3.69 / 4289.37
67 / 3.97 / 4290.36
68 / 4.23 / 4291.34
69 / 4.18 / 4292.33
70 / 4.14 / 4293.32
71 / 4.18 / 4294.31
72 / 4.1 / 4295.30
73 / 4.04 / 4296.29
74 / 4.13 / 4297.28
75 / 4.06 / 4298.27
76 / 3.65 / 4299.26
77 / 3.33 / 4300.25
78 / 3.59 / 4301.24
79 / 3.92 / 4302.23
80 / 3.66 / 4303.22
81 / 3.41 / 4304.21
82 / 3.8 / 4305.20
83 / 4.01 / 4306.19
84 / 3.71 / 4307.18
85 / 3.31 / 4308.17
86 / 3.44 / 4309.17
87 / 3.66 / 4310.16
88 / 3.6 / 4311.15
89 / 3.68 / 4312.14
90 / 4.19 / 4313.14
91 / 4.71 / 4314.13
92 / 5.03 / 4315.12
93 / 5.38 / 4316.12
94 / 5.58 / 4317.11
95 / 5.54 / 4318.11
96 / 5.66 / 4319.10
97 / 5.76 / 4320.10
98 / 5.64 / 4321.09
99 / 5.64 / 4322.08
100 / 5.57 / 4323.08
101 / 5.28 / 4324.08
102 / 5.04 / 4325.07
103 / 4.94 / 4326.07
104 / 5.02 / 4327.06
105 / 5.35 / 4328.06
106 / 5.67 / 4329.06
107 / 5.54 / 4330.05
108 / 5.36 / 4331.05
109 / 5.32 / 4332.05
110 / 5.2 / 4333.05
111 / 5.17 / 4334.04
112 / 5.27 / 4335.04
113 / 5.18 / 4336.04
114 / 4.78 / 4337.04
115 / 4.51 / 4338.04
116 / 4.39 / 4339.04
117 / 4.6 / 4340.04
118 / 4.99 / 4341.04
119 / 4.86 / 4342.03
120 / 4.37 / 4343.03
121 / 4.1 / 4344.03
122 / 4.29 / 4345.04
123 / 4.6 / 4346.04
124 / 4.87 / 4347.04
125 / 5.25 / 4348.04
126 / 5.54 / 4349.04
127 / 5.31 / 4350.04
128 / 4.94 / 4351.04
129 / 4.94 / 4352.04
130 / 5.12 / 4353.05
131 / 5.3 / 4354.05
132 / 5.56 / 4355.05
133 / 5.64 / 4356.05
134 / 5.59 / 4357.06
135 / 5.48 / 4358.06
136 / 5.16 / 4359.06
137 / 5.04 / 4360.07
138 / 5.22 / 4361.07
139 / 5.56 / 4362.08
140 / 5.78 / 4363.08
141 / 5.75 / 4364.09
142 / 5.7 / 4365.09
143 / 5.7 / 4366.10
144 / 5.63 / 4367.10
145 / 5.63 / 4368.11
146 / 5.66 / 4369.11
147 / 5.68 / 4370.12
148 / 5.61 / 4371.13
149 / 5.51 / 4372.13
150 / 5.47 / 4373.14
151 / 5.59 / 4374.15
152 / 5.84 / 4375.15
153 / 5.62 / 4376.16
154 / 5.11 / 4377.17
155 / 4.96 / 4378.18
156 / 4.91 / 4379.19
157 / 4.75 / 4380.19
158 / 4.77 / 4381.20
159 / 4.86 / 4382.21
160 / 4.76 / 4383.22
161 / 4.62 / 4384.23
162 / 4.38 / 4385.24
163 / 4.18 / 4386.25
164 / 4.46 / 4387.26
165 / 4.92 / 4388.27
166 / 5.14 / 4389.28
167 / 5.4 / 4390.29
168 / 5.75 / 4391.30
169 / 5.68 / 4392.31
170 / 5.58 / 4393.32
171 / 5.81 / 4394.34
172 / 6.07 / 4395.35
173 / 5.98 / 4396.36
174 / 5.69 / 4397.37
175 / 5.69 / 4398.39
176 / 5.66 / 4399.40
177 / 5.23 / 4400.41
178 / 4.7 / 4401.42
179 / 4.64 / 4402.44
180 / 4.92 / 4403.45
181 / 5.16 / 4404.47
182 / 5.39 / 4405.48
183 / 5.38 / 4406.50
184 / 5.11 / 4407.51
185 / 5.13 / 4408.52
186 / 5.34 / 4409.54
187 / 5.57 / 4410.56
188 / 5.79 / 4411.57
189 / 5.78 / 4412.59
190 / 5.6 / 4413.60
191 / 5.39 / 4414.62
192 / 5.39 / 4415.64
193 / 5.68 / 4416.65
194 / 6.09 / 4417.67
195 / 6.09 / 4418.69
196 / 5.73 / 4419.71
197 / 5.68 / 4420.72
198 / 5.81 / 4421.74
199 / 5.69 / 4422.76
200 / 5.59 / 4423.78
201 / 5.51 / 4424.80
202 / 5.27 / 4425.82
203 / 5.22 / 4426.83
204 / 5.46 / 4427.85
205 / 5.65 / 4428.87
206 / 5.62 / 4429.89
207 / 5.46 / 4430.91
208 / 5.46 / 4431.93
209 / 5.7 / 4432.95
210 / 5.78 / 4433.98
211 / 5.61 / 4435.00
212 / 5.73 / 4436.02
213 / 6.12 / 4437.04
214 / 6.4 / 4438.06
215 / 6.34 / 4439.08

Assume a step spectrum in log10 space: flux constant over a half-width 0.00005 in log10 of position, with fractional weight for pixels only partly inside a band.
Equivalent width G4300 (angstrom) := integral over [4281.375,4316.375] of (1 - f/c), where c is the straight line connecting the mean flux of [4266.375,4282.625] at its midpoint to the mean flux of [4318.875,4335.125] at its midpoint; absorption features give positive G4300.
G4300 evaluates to 7.5 angstrom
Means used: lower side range 5.04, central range 4.07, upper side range 5.38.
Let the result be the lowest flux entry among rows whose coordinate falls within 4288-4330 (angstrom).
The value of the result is 3.31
